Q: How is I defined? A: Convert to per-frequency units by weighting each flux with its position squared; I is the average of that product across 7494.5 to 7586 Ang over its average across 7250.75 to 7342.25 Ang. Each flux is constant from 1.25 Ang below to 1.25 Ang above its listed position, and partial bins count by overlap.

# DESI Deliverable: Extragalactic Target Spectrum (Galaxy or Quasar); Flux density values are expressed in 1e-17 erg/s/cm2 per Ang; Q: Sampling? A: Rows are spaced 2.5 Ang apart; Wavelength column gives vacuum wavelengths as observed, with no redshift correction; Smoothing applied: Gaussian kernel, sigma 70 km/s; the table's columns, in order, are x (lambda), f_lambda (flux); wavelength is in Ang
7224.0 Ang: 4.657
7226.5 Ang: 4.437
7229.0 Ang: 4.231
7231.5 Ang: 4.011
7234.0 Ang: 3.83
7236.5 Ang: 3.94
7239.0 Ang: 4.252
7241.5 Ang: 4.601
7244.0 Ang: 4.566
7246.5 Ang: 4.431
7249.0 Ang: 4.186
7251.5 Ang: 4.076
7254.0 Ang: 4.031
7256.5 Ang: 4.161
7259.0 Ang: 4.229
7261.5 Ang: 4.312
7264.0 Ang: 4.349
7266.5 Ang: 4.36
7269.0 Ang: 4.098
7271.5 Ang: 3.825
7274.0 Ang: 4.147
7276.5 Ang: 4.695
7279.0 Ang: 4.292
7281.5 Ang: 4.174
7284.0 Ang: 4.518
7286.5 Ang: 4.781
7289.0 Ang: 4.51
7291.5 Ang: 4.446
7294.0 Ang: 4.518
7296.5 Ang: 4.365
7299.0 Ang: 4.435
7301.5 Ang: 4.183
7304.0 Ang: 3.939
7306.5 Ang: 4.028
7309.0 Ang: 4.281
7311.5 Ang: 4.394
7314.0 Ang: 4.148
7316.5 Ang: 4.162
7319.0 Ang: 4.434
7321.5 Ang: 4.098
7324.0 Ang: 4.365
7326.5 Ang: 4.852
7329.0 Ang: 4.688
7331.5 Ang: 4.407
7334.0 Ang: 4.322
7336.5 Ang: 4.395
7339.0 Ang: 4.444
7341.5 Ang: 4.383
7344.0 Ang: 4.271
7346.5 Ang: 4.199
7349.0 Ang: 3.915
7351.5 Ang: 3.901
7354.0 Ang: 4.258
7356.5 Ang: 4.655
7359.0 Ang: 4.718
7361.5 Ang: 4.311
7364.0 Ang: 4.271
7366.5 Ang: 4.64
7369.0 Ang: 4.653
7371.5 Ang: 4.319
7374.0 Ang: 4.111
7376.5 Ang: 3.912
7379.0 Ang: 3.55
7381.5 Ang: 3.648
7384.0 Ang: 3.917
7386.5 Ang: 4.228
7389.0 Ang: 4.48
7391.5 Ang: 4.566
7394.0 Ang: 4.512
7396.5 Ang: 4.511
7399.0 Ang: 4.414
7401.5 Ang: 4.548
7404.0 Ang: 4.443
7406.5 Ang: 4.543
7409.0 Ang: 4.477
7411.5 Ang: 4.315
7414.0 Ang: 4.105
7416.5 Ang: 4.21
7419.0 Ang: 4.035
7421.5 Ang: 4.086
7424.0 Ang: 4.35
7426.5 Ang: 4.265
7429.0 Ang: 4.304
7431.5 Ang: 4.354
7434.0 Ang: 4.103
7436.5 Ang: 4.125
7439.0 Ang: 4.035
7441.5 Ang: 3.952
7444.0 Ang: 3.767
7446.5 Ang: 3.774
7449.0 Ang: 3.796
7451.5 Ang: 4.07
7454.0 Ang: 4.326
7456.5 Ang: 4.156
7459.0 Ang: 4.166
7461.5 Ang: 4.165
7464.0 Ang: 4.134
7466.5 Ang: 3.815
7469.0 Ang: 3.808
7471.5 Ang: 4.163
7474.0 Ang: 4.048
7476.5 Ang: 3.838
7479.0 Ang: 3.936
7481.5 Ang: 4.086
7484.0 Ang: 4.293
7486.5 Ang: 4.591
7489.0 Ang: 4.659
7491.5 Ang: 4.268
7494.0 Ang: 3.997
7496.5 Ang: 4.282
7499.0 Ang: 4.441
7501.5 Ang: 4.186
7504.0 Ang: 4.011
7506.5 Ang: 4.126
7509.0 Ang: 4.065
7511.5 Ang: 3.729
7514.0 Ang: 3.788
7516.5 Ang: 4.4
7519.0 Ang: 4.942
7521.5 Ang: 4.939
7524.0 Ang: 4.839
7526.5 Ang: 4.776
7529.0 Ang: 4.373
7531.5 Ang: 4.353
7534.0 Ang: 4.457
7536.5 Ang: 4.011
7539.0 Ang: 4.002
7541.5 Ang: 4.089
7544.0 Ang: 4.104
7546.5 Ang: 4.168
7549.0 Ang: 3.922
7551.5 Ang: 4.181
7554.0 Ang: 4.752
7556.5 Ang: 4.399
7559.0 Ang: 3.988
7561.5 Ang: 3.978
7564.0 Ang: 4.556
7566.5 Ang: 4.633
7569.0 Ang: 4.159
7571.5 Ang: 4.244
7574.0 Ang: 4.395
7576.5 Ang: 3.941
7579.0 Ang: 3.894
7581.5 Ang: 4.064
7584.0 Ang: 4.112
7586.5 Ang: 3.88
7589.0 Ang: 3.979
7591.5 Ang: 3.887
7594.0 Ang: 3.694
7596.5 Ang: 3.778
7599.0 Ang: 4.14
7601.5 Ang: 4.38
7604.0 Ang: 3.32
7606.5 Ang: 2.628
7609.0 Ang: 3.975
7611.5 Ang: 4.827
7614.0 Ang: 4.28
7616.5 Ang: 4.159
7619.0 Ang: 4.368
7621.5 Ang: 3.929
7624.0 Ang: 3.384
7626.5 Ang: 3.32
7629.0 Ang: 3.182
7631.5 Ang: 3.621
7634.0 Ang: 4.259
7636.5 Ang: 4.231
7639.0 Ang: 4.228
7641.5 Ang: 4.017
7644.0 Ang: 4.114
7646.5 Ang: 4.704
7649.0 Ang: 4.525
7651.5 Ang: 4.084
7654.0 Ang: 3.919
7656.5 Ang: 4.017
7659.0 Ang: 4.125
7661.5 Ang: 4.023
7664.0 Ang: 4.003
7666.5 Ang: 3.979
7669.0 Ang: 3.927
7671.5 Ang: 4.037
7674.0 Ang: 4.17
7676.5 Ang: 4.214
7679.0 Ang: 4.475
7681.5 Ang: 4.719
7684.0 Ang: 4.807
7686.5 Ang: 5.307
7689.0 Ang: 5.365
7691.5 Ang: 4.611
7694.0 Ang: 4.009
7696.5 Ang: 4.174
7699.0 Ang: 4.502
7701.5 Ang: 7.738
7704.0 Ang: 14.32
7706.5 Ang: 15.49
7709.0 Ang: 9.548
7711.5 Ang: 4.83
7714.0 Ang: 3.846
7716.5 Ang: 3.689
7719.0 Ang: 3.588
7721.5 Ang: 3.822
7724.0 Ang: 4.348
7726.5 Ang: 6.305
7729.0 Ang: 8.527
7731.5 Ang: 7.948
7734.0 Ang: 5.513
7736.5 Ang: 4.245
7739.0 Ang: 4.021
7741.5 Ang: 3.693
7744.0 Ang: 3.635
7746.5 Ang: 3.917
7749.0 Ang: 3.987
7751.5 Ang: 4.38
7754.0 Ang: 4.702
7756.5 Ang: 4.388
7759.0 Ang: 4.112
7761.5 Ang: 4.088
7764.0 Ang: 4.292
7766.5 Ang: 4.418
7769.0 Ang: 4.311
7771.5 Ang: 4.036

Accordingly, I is 1.1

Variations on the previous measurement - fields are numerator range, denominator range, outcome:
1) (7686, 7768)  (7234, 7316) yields 1.45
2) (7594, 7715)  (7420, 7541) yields 1.20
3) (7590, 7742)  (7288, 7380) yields 1.22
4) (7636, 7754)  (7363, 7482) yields 1.32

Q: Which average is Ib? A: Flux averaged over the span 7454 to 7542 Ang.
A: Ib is 4.23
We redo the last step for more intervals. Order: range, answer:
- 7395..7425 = 4.34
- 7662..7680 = 4.11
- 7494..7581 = 4.26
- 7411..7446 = 4.13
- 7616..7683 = 4.07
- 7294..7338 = 4.33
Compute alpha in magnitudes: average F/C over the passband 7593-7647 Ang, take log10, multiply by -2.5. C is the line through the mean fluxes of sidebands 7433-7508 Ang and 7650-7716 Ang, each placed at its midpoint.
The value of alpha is 0.27 mag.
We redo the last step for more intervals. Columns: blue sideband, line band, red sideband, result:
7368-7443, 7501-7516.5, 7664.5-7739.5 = 0.18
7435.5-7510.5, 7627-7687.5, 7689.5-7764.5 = 0.23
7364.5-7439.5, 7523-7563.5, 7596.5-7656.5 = -0.05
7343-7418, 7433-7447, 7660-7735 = 0.15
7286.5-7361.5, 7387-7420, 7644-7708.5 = 0.04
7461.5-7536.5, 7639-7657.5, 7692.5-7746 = 0.29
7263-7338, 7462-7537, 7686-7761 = 0.16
